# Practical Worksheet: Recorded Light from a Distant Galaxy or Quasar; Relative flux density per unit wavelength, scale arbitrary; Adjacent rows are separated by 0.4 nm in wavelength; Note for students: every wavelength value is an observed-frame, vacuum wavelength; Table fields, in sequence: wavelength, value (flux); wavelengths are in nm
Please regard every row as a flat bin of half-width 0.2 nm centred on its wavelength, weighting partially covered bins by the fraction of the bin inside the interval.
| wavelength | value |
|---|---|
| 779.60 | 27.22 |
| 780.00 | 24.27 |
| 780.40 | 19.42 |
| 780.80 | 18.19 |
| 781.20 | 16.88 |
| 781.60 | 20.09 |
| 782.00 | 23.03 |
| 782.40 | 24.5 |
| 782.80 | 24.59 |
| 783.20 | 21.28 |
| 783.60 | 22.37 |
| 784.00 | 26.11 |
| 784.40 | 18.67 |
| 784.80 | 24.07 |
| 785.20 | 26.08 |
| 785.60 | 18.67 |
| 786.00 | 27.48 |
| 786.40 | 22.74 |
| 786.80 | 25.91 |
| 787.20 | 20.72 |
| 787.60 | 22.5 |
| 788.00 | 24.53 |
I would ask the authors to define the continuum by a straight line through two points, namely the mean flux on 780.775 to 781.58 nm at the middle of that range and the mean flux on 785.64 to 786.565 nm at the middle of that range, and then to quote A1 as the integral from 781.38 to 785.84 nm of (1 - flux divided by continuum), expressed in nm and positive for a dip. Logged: -0.39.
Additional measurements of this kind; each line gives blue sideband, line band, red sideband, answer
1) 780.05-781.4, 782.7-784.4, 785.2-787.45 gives -0.15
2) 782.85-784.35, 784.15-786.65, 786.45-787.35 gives 0.01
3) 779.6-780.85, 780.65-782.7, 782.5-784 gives 0.17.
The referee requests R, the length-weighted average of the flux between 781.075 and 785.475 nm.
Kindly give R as 22.5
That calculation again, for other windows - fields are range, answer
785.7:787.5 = 23.8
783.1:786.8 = 23.3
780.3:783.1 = 21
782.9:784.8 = 22.4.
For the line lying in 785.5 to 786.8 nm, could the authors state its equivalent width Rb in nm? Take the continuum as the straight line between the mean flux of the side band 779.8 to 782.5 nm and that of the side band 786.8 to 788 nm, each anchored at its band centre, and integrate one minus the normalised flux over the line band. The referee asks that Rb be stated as -0.08 nm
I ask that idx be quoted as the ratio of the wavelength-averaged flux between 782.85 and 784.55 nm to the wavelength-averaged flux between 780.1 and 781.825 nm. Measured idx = 1.2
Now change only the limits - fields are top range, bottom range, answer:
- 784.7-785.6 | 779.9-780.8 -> 1.14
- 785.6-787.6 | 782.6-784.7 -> 1.04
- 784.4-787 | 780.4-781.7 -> 1.29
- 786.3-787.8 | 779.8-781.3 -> 1.16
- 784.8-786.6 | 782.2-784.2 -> 1.00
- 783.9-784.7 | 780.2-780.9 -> 1.17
